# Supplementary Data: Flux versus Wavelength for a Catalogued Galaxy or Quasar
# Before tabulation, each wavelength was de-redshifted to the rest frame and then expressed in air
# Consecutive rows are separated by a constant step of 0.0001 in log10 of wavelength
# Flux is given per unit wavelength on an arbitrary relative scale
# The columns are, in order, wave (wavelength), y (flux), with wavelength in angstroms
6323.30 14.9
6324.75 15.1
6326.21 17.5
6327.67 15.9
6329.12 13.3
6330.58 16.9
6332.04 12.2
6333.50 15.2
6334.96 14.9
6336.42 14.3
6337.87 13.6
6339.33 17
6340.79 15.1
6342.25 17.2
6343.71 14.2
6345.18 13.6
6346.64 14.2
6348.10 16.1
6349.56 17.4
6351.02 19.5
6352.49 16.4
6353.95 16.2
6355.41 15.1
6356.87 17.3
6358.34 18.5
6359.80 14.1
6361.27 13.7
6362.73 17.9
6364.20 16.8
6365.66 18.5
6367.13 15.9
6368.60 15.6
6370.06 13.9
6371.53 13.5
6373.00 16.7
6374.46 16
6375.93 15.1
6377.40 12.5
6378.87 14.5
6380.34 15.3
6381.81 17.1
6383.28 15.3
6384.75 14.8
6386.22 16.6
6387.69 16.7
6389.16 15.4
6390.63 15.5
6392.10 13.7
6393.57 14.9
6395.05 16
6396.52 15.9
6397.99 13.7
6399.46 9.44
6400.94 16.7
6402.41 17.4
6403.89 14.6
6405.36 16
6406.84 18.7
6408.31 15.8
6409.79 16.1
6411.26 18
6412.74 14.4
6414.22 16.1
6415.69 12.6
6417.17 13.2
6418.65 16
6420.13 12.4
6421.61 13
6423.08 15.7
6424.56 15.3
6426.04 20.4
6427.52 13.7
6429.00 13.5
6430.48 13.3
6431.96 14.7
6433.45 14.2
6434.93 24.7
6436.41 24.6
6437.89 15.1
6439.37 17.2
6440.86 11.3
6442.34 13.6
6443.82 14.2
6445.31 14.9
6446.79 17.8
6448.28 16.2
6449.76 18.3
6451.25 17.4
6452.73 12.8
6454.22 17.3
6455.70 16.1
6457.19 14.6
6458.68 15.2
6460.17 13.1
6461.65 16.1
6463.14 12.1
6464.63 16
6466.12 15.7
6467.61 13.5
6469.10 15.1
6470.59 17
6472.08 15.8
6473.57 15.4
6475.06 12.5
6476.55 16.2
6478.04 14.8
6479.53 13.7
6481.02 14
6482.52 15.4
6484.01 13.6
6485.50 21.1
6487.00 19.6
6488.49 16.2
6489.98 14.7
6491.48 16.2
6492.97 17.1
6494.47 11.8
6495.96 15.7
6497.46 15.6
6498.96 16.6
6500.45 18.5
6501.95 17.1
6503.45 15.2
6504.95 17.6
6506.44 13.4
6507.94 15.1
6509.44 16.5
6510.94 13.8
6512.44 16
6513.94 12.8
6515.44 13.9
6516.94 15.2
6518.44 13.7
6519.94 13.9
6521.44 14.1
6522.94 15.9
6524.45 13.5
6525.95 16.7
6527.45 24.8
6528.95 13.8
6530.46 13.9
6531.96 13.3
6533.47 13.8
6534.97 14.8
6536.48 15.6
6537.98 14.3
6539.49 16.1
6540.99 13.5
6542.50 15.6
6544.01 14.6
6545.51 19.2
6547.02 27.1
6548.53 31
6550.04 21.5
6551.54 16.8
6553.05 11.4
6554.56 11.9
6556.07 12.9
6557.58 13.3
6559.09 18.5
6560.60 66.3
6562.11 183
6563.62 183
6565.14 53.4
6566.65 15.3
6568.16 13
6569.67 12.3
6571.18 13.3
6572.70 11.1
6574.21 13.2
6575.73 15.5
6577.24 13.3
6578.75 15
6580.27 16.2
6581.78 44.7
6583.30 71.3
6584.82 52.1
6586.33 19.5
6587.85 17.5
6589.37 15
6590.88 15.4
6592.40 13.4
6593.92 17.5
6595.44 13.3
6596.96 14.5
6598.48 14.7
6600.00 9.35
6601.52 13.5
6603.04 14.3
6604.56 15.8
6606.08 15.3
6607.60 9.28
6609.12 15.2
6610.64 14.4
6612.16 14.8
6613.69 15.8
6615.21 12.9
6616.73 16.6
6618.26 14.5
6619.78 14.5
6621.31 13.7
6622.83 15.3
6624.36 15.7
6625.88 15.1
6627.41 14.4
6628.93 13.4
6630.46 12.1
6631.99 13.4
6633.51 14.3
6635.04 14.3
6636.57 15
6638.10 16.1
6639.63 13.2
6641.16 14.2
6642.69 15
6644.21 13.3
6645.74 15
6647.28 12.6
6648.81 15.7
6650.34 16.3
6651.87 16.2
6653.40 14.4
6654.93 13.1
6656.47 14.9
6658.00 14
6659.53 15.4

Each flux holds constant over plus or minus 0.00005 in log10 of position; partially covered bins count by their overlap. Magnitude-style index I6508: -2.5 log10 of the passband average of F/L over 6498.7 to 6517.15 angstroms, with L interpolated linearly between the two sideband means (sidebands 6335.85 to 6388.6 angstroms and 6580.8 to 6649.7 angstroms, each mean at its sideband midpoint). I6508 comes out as 0.07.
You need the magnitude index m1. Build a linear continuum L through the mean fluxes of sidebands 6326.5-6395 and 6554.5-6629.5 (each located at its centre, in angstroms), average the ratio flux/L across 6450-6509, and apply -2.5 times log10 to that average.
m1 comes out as 0.31 mag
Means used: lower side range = 15.5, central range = 15.5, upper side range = 25.6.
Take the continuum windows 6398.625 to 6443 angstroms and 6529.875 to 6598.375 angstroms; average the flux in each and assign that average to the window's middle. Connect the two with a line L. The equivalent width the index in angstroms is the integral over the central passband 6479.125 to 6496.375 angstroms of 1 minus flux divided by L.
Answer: 4.4 angstroms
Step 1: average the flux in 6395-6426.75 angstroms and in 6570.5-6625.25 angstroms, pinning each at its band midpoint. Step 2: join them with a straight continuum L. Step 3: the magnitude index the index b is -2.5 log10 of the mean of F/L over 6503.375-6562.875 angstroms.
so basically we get -0.24 mag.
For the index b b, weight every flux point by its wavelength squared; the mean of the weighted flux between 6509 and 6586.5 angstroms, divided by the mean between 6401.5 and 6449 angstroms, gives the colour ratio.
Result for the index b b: 1.73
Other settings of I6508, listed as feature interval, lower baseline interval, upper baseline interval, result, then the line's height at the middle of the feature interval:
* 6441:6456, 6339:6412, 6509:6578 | 0.25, 19.6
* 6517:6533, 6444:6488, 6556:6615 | 0.39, 22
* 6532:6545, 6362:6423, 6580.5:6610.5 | 0.29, 19.3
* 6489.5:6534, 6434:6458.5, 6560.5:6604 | 0.50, 24.4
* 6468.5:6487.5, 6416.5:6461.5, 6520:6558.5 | 0.02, 15.9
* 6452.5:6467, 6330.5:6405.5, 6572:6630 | 0.10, 16.4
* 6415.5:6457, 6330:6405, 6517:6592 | 0.24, 19.6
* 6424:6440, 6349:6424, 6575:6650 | -0.08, 15.8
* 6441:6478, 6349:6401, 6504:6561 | 0.08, 16.3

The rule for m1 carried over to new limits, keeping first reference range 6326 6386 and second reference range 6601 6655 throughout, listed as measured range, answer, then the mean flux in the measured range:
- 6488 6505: -0.07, 16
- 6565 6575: -0.14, 16.7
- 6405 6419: -0.02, 15.7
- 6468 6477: -0.01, 15.2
